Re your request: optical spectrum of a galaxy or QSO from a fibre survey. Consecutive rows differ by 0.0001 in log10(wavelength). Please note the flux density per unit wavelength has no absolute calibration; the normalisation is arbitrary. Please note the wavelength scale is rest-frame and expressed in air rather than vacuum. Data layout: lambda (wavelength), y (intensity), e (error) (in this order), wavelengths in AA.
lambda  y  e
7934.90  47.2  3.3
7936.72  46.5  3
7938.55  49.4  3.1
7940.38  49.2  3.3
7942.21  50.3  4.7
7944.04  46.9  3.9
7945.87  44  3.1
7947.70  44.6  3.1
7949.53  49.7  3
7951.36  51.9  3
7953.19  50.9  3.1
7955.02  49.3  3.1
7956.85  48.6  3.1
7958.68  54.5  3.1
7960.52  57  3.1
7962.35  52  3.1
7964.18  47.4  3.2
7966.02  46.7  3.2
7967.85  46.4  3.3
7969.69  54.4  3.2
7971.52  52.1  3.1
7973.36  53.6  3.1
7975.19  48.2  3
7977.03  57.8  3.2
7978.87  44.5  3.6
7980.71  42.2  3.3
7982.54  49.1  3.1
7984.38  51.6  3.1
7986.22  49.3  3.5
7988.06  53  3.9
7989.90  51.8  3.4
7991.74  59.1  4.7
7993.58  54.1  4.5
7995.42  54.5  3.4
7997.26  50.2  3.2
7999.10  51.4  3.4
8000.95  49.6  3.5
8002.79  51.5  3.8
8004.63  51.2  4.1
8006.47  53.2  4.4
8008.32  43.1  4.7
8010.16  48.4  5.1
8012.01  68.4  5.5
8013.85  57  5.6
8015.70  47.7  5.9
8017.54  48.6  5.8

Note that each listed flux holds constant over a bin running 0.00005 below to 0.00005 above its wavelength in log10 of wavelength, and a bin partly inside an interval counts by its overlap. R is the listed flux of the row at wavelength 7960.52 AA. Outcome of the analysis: 57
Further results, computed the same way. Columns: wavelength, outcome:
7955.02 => 49.3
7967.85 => 46.4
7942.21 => 50.3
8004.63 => 51.2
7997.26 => 50.2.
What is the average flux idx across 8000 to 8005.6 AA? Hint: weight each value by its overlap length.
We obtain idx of 50.8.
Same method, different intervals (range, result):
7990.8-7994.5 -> 56.6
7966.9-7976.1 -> 51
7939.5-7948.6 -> 47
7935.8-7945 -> 48.4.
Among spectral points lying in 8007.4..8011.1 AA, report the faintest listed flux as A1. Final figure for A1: 43.1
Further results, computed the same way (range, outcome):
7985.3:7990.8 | 49.3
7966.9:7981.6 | 42.2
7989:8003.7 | 49.6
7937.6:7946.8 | 44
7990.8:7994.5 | 54.1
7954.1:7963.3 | 48.6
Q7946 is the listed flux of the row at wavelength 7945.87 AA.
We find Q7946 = 44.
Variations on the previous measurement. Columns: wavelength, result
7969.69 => 54.4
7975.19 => 48.2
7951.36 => 51.9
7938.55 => 49.4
